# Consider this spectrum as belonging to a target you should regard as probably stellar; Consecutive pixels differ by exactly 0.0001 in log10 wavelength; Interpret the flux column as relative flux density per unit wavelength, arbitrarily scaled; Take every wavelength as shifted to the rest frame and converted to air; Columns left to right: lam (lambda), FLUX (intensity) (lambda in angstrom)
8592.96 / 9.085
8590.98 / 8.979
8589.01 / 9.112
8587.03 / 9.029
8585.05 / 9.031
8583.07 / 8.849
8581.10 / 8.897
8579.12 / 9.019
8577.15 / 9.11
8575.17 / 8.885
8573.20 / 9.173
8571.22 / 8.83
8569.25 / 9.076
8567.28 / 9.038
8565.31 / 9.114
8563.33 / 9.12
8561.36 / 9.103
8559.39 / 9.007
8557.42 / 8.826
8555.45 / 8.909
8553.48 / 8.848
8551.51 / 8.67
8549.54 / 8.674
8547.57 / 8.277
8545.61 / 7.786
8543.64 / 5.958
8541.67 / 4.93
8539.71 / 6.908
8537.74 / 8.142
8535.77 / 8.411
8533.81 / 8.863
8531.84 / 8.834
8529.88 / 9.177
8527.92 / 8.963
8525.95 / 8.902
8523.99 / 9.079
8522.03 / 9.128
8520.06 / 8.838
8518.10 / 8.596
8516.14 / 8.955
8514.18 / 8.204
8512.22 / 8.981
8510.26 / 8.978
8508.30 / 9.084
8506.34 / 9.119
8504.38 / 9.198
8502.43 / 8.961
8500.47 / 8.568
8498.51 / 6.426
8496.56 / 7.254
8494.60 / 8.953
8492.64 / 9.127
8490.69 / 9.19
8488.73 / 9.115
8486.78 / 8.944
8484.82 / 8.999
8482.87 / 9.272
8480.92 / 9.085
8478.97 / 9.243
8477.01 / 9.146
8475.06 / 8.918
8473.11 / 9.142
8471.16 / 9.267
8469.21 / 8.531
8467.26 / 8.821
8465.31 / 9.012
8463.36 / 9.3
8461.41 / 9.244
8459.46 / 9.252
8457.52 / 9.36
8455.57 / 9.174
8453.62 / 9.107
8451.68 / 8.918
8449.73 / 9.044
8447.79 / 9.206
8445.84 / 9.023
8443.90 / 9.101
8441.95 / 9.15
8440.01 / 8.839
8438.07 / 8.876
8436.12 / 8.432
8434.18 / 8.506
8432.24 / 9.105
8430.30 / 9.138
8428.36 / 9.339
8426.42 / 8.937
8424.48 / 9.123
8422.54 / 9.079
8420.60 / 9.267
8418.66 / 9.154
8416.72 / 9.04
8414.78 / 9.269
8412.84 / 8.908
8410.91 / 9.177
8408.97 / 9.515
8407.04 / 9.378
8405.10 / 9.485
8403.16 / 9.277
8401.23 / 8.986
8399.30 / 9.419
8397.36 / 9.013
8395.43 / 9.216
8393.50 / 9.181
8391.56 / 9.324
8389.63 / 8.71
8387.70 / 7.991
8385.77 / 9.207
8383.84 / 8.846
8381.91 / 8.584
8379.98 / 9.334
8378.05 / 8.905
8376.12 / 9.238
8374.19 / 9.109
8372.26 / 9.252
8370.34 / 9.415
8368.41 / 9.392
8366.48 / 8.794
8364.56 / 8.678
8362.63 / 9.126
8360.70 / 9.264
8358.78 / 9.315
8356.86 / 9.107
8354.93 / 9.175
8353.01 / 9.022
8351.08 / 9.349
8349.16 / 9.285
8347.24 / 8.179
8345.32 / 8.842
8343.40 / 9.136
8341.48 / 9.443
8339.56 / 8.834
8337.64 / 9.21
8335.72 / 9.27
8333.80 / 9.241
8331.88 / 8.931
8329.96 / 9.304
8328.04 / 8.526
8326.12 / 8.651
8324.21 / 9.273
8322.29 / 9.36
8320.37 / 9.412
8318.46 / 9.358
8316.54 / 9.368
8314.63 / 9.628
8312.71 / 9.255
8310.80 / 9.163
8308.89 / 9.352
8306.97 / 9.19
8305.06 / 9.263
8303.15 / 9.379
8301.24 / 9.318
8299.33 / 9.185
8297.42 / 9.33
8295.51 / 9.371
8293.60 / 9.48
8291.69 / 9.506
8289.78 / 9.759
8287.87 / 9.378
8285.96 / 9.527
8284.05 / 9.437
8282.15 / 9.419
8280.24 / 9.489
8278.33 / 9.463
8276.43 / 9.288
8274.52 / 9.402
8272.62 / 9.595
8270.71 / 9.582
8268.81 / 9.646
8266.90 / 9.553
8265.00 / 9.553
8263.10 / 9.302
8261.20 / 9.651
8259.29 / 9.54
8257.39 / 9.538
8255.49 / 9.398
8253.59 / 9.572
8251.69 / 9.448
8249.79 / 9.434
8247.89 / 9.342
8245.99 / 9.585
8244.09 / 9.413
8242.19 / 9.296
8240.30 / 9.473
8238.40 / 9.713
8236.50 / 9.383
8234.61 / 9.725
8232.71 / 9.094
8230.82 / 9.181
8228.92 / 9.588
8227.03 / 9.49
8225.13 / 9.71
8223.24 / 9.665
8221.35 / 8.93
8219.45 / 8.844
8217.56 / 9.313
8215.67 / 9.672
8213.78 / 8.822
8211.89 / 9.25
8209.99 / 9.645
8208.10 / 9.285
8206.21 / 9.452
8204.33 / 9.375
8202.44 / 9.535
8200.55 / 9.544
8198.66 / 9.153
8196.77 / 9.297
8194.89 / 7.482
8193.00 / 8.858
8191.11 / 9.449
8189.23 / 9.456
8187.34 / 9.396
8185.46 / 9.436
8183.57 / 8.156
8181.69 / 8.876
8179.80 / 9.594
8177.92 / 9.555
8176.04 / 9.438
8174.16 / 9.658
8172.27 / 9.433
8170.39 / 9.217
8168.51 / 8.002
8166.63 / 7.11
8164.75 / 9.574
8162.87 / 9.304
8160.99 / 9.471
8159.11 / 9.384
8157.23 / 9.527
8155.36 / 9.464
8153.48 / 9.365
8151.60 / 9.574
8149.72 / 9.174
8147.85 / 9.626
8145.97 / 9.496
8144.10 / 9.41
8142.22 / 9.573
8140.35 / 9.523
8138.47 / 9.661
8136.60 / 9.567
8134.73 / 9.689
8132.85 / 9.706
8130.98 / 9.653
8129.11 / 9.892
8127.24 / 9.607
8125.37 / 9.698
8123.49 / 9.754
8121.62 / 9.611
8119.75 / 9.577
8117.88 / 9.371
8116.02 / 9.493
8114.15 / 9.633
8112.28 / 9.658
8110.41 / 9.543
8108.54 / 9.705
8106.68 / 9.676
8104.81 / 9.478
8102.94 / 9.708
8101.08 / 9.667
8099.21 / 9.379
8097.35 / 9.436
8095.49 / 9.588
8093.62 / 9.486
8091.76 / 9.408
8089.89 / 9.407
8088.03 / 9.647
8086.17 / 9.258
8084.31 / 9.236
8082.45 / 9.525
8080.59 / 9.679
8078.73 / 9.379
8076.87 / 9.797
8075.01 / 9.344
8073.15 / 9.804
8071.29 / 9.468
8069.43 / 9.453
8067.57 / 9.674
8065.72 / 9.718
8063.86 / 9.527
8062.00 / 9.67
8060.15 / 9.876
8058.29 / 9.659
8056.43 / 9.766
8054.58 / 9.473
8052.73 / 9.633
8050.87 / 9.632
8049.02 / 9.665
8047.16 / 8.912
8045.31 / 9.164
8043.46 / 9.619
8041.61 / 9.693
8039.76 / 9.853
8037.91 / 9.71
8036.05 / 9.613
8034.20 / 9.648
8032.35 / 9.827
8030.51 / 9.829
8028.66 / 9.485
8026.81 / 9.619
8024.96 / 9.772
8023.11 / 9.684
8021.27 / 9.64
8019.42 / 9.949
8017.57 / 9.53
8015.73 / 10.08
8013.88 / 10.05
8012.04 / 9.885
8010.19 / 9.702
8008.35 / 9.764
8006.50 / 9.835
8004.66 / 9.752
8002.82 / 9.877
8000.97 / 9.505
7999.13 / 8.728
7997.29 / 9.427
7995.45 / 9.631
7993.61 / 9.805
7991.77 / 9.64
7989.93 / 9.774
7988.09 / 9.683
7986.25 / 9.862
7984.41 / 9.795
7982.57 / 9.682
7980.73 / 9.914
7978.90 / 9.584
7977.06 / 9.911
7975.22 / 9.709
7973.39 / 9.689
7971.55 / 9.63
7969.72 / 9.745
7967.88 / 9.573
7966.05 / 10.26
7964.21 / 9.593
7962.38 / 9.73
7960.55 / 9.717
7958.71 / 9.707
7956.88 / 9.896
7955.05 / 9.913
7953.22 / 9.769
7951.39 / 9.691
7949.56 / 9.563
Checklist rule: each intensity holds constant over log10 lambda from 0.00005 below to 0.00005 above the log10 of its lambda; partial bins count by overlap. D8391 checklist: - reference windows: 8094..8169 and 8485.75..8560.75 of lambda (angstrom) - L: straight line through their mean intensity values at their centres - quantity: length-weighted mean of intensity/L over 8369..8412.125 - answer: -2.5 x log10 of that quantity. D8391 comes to -0.04 mag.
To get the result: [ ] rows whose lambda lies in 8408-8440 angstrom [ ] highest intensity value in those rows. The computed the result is 9.515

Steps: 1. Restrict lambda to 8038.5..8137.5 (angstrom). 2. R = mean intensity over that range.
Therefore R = 9.58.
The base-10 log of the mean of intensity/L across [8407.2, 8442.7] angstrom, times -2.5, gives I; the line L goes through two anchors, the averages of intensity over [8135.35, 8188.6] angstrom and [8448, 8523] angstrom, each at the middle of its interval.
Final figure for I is -0.009 mag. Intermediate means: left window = 9.27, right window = 8.91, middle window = 9.06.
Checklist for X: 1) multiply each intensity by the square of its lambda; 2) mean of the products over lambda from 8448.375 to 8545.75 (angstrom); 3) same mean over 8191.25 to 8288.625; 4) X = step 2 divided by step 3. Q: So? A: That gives 0.99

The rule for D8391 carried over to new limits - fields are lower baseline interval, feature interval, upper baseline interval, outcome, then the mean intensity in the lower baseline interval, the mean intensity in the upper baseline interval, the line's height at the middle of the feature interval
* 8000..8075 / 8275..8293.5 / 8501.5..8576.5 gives -0.04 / 9.67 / 8.62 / 9.15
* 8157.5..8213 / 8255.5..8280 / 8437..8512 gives -0.05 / 9.15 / 8.95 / 9.09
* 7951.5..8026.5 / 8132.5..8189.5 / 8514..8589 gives 0.01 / 9.73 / 8.62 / 9.39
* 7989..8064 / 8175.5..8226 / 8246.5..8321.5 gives 0.03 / 9.66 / 9.43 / 9.51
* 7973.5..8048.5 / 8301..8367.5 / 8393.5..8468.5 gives 0.01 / 9.68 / 9.11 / 9.24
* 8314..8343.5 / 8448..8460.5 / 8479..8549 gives -0.05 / 9.18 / 8.5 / 8.72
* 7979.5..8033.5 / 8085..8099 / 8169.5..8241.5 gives 0.01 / 9.71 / 9.29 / 9.53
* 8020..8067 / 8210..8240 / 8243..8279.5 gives 0.02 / 9.63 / 9.49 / 9.51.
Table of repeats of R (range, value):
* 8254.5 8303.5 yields 9.47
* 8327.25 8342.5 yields 9.1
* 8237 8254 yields 9.47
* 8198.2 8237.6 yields 9.37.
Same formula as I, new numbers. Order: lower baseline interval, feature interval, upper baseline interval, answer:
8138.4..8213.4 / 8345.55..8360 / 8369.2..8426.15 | 0.01 mag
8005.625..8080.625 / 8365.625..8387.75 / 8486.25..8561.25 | -0.02 mag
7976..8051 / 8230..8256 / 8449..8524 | -0.02 mag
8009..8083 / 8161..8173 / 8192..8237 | 0.07 mag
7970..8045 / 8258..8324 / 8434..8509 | -0.02 mag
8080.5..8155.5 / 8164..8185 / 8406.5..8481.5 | 0.06 mag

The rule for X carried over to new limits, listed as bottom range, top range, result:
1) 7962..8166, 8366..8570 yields 1.02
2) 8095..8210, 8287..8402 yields 1.02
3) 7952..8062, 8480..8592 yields 1.02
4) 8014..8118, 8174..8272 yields 1.01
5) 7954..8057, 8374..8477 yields 1.04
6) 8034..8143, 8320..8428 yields 1.02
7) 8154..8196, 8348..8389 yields 1.04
